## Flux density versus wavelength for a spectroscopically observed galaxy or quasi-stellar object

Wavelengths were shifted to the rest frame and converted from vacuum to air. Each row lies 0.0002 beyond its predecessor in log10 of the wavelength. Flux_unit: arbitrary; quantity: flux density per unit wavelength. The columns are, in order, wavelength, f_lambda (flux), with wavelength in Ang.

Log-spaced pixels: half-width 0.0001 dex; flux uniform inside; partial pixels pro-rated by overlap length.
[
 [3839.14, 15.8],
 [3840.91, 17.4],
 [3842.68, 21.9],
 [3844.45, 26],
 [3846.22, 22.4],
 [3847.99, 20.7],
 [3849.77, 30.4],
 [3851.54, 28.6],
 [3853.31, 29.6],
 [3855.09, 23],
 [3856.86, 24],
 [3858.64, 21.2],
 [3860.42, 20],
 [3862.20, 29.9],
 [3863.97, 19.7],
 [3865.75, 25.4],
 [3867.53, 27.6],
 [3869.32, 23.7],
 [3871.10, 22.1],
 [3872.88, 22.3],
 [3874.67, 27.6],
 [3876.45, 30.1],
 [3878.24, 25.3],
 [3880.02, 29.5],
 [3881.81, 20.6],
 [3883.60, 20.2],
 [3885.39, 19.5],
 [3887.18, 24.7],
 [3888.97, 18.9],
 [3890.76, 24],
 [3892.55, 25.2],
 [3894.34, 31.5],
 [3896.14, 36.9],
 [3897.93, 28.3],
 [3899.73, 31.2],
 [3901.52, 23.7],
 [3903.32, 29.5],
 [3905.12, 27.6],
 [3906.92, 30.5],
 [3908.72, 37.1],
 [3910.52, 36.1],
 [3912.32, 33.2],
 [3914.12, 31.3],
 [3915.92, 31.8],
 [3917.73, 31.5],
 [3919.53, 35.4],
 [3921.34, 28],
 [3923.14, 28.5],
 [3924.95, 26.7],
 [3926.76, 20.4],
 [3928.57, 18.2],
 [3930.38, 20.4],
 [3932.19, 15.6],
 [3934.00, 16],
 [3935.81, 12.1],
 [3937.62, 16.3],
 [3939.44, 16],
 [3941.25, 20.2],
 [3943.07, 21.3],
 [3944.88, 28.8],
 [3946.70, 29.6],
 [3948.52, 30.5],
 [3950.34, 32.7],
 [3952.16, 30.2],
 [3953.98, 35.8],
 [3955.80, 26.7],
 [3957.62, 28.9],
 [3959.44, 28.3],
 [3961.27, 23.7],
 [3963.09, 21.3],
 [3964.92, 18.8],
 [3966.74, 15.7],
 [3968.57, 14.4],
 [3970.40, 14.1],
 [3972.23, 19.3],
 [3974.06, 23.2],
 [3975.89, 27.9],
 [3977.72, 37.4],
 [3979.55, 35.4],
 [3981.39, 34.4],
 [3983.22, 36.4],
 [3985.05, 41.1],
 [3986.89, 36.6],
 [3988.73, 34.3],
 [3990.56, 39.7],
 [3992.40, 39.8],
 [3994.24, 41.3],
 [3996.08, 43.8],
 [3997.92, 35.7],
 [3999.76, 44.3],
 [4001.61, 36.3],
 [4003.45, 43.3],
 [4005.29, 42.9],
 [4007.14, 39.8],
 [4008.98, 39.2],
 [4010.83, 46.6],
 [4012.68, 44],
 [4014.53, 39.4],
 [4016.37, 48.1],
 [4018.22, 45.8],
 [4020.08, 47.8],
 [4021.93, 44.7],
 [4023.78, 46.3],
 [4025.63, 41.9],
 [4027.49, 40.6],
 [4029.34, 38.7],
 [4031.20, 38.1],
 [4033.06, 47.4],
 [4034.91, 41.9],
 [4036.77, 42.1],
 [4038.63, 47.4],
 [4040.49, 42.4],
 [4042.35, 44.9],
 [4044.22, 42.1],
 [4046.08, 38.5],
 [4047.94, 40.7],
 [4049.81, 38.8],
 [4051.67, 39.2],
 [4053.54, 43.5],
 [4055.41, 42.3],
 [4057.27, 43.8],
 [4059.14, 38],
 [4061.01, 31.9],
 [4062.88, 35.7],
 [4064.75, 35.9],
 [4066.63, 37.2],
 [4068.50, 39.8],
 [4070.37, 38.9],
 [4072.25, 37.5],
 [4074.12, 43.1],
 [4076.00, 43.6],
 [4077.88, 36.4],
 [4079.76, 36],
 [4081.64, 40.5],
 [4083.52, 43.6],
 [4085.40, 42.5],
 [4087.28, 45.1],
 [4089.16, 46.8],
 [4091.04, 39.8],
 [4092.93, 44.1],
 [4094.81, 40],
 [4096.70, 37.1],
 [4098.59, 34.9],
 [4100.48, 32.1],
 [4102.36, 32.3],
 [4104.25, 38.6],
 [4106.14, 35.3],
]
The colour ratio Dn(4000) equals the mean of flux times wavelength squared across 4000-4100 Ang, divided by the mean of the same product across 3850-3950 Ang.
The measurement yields 1.7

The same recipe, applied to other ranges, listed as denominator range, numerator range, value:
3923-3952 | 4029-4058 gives 2.00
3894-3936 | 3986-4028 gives 1.58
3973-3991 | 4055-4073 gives 1.15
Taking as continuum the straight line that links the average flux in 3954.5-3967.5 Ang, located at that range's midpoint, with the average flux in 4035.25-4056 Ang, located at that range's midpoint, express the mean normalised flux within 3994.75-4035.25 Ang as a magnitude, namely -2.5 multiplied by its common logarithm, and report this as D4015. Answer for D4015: -0.20 mag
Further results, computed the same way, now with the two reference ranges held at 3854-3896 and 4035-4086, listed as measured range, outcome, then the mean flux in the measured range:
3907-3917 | -0.21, 33.6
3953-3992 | 0.16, 28.4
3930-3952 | 0.35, 22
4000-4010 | -0.15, 40.6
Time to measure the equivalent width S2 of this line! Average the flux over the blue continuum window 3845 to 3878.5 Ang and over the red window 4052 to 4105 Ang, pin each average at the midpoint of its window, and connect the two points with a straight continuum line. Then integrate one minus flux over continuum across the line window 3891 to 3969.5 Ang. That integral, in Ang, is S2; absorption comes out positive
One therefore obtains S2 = 8.3 Ang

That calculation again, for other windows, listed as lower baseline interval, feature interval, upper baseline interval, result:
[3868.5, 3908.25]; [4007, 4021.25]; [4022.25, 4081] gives -2.62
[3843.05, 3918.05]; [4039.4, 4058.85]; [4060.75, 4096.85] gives -1.82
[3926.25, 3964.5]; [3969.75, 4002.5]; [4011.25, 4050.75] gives -1.66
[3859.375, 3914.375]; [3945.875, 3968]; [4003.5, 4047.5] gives 5.22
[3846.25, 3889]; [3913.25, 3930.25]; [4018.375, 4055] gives 1.41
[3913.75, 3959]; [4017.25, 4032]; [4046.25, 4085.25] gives -3.47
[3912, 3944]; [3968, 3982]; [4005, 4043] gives 3.15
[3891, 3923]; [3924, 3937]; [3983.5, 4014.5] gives 5.78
